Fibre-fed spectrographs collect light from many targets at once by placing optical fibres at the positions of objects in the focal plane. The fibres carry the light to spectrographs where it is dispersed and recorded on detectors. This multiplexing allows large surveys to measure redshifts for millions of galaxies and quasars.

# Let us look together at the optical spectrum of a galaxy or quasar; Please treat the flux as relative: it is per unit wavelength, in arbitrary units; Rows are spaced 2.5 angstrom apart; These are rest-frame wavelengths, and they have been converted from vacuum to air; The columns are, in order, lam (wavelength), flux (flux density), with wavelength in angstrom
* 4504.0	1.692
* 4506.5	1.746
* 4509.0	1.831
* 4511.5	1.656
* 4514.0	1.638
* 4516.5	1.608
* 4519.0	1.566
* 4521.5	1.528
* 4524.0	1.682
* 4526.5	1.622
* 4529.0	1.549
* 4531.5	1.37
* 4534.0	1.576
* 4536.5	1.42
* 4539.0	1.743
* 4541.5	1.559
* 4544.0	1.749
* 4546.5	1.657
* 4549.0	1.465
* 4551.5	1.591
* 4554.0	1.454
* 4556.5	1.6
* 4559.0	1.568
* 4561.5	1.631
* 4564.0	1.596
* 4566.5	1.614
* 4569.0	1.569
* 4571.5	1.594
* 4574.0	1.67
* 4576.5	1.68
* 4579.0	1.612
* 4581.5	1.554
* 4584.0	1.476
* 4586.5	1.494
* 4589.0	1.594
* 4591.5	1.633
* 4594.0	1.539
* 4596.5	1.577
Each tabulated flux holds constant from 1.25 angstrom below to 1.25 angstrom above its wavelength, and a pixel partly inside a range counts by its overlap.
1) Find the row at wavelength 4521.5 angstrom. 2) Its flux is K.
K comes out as 1.528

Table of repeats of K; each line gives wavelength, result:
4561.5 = 1.631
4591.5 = 1.633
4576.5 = 1.68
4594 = 1.539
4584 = 1.476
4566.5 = 1.614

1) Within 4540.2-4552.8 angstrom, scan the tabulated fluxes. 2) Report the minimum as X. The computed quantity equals 1.465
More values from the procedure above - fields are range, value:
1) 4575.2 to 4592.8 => 1.476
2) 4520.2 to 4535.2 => 1.37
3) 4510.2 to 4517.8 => 1.608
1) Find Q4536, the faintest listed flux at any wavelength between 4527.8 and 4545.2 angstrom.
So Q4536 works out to 1.37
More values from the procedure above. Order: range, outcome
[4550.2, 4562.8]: 1.454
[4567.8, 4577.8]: 1.569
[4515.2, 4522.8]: 1.528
